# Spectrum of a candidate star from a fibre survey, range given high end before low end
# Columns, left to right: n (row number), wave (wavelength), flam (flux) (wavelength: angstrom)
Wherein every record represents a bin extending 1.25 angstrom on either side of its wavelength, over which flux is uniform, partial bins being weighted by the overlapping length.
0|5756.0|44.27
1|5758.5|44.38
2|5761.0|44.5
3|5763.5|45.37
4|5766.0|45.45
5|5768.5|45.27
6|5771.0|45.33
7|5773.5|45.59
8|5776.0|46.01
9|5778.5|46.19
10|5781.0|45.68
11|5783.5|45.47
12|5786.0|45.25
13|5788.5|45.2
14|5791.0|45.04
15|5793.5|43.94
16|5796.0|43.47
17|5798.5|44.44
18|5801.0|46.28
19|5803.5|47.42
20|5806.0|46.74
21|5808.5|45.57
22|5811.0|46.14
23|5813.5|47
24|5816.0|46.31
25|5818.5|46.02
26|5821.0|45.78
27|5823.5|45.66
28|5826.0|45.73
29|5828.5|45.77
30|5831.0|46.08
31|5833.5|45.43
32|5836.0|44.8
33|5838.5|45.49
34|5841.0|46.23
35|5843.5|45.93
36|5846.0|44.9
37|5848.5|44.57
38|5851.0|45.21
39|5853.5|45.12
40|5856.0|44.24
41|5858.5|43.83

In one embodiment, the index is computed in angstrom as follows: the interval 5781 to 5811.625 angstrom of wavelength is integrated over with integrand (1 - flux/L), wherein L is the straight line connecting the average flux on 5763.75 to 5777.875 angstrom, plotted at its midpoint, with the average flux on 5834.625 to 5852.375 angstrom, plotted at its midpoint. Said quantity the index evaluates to 0.0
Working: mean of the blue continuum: 45.5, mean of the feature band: 45.4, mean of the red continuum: 45.3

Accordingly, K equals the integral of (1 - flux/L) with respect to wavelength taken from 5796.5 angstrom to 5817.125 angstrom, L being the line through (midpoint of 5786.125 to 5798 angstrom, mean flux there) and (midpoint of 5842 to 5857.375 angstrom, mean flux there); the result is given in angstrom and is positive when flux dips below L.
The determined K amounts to -0.7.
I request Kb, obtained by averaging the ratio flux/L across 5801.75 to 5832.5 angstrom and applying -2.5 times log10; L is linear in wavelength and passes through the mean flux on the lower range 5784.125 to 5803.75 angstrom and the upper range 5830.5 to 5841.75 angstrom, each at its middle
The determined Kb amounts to -0.02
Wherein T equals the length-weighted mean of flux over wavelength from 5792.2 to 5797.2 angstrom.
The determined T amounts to 43.7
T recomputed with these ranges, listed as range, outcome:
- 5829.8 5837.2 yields 45.4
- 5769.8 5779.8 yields 45.8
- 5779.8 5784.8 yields 45.6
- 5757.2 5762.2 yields 44.4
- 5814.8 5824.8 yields 45.9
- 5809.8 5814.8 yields 46.6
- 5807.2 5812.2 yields 45.9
